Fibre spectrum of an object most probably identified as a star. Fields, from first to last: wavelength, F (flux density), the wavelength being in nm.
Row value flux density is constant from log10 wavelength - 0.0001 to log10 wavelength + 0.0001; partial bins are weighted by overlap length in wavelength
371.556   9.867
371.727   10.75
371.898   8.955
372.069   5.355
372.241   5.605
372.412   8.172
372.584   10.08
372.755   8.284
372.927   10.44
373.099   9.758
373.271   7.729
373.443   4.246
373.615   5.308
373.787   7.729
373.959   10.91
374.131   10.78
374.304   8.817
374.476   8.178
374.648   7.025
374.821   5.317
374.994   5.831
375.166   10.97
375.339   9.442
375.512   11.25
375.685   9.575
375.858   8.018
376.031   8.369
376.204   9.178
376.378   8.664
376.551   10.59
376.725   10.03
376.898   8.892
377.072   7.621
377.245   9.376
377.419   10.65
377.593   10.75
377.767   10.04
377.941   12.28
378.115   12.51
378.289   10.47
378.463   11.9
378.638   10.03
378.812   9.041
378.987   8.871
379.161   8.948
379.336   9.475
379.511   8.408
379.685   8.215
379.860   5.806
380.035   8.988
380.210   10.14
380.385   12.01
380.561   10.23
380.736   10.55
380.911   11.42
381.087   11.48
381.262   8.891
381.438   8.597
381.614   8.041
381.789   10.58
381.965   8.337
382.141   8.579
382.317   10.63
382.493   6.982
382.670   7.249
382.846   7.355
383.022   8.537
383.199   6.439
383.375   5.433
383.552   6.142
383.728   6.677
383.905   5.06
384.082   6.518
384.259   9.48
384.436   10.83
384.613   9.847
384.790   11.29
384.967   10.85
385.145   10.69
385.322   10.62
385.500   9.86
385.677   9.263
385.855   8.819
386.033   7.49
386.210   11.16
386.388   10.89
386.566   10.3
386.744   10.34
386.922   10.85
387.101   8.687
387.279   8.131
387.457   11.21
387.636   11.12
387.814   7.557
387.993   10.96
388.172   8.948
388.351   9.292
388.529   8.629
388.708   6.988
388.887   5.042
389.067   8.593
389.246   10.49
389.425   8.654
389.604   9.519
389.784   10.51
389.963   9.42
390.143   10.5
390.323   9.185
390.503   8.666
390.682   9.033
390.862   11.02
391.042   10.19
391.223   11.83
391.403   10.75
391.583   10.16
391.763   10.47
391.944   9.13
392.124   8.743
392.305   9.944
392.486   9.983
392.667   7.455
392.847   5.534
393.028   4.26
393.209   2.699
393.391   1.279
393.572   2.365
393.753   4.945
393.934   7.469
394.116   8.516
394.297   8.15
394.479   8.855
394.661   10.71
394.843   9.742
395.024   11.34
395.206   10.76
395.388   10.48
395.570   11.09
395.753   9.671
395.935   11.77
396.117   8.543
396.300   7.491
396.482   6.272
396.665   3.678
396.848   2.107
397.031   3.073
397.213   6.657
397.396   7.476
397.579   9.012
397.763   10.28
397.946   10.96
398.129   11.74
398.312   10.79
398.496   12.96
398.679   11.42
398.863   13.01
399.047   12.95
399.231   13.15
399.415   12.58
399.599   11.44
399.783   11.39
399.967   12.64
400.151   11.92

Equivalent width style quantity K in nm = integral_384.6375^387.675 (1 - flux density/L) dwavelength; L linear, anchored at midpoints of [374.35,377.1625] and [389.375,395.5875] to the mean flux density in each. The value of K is -0.50 nm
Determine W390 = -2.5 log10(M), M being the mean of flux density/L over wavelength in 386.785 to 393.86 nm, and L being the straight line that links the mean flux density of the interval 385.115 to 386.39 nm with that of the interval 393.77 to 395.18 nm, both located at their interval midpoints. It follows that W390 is 0.108 mag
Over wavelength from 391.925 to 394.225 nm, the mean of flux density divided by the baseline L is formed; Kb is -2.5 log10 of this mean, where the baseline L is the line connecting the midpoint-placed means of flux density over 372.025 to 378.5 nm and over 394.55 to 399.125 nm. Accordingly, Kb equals 0.427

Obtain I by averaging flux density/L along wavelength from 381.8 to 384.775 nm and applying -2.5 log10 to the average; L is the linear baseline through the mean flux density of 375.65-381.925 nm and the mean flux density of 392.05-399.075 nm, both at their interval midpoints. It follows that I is 0.175 mag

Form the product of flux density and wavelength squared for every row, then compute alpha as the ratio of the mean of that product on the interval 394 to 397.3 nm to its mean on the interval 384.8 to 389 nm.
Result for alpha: 0.9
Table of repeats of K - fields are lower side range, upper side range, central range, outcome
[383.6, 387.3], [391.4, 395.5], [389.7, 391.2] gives -0.25 nm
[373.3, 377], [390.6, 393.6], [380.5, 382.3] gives -0.29 nm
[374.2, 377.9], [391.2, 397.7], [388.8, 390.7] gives -0.22 nm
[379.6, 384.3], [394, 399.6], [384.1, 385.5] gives -0.26 nm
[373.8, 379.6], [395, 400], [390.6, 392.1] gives -0.09 nm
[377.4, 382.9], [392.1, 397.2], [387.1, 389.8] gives -0.22 nm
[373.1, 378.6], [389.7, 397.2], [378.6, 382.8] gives -0.15 nm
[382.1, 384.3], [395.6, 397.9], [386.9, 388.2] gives -0.43 nm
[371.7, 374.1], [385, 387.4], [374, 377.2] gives -0.15 nm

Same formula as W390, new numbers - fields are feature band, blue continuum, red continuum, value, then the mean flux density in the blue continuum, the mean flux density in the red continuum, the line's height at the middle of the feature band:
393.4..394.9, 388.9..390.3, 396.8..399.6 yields 0.33 mag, 9.39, 10.1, 9.74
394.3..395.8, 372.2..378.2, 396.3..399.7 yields -0.10 mag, 8.95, 9.38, 9.32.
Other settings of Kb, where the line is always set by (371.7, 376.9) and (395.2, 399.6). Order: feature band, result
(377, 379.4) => -0.17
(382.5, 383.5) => 0.26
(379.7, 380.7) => -0.08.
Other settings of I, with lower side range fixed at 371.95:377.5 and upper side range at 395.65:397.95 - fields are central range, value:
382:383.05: -0.015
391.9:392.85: -0.151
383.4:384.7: 0.046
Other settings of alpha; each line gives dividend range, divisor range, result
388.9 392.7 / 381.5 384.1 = 1.34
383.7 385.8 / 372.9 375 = 1.26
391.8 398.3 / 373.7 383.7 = 0.94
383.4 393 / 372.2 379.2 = 1.09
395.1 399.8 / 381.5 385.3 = 1.23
